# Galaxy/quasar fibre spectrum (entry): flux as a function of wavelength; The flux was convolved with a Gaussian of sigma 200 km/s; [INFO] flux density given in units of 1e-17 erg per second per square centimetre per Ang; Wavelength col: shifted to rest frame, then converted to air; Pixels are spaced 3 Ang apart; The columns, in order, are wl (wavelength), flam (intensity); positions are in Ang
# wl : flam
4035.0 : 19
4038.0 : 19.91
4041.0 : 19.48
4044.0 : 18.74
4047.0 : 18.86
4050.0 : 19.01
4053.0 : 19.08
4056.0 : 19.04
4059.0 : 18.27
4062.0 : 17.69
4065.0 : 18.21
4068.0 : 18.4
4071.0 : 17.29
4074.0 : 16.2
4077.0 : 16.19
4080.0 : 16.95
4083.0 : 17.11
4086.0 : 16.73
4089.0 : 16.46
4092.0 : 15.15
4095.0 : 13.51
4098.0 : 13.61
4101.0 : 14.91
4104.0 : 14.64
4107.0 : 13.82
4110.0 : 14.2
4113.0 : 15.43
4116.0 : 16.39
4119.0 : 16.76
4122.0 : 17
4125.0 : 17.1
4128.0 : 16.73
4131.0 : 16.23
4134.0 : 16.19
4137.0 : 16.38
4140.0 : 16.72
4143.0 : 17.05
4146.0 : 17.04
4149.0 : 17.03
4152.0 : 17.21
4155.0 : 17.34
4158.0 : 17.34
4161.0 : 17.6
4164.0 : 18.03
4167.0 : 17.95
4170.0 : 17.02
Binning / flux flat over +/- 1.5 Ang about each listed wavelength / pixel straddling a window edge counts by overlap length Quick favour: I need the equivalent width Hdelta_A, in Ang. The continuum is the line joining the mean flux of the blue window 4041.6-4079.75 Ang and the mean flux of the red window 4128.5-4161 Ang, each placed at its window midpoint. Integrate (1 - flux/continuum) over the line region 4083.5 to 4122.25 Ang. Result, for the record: 4.9 Ang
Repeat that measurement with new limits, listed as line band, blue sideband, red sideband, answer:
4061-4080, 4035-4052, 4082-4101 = -0.3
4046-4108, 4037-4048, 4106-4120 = 2.3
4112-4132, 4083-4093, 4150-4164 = 0.4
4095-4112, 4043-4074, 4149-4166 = 3.5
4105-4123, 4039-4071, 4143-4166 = 2.4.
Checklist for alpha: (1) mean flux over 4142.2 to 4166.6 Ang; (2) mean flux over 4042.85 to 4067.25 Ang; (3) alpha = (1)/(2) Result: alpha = 0.93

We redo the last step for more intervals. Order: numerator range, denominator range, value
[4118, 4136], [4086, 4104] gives 1.12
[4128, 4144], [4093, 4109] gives 1.17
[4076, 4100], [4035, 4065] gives 0.83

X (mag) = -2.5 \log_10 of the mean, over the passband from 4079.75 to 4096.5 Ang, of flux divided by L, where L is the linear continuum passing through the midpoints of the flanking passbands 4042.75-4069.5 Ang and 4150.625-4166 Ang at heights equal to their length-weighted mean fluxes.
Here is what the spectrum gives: 0.15 mag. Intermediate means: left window 18.6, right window 17.5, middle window 15.9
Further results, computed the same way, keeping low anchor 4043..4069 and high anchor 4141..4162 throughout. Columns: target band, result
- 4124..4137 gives 0.063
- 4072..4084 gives 0.103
